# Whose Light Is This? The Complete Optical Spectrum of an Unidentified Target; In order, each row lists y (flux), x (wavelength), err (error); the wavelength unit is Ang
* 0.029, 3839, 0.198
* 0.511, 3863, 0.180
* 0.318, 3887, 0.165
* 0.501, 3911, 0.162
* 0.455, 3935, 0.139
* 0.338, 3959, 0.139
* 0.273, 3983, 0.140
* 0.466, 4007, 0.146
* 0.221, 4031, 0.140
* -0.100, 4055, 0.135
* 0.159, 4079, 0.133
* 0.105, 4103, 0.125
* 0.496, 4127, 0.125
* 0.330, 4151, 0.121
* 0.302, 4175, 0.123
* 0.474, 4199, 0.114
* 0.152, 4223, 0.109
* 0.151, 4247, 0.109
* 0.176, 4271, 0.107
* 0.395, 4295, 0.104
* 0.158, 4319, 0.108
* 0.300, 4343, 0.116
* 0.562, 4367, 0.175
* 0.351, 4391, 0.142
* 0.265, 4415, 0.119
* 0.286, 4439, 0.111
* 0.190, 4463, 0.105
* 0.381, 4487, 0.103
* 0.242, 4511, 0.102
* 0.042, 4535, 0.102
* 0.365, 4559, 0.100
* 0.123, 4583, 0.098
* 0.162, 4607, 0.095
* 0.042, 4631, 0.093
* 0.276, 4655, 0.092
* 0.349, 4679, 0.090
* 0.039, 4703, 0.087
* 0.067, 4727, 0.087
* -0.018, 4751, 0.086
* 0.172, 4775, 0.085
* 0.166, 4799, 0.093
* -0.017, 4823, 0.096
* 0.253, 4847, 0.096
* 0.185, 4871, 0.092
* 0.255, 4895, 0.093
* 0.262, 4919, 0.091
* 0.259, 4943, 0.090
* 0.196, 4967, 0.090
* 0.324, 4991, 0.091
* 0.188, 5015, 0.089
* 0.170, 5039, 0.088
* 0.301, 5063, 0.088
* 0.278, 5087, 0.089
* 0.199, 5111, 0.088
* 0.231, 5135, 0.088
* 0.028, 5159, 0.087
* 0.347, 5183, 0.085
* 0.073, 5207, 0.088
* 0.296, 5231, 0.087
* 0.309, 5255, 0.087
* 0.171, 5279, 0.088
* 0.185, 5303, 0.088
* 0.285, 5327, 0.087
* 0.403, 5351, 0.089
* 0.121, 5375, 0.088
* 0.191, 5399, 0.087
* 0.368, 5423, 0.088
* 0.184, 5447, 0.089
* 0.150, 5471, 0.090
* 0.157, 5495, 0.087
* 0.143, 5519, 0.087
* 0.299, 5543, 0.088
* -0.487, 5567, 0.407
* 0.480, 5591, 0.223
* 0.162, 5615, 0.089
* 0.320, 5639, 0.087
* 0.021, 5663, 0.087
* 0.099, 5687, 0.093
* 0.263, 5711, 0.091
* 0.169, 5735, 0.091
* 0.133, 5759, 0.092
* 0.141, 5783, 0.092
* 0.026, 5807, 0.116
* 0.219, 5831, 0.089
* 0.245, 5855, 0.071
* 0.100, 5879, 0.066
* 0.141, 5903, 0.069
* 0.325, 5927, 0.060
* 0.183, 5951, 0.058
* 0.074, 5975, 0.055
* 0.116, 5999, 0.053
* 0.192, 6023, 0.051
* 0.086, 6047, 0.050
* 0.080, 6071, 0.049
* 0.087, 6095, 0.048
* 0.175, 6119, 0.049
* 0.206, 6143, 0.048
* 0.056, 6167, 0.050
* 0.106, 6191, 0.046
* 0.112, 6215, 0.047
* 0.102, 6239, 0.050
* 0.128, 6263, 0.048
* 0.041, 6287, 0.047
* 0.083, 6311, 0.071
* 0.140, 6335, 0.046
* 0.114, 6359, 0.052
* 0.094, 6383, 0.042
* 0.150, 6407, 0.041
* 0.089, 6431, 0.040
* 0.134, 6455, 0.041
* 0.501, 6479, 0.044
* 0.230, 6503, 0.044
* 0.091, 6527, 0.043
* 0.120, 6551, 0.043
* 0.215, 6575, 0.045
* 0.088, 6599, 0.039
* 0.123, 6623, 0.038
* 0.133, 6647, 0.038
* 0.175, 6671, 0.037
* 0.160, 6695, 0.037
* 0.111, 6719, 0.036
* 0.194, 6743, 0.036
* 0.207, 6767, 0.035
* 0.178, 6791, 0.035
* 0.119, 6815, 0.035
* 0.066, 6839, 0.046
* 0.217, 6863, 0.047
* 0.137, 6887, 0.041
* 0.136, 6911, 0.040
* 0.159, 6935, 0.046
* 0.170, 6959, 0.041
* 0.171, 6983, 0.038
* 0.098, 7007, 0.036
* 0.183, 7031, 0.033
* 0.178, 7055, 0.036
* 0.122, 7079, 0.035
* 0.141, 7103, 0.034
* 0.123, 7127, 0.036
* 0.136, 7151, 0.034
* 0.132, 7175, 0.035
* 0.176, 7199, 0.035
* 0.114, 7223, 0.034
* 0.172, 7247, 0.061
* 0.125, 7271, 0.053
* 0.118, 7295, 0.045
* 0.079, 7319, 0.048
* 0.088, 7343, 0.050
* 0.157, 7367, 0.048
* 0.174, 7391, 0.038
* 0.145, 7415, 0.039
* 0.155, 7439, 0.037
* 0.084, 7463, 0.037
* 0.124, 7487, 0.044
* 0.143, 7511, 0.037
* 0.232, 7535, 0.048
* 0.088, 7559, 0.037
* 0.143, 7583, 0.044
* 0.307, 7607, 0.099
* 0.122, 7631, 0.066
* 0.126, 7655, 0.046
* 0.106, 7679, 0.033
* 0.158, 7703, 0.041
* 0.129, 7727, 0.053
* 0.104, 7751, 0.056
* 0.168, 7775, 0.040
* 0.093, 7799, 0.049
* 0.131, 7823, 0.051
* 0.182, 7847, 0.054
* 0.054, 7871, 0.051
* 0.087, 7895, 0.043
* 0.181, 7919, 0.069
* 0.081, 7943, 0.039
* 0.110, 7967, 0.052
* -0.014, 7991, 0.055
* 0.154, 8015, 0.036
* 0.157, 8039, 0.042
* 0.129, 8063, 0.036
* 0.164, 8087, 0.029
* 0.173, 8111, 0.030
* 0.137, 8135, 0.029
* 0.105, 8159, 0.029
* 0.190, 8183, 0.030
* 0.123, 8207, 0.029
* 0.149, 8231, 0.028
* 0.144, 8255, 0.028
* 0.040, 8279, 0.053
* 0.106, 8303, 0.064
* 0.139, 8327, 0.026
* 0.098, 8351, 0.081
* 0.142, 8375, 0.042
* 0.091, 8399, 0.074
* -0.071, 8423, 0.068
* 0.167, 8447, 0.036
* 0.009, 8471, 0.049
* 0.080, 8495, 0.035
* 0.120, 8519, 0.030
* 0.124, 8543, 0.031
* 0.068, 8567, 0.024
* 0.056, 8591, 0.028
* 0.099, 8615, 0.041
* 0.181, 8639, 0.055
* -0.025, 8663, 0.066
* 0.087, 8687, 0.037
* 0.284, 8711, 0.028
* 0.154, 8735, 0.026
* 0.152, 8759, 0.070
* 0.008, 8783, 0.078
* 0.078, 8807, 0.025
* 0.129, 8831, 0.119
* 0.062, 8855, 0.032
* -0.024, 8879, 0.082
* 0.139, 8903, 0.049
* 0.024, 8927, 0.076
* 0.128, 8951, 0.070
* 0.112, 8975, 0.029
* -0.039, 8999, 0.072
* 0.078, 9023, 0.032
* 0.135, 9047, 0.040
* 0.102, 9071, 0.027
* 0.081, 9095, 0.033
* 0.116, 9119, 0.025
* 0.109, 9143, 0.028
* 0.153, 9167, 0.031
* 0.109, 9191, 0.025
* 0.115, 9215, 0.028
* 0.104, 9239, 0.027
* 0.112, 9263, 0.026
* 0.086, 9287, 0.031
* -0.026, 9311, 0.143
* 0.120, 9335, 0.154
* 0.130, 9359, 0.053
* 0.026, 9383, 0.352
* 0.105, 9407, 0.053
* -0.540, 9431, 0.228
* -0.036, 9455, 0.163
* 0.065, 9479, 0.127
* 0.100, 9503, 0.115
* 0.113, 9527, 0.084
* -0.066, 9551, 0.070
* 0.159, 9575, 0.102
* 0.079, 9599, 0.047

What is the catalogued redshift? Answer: 0.738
